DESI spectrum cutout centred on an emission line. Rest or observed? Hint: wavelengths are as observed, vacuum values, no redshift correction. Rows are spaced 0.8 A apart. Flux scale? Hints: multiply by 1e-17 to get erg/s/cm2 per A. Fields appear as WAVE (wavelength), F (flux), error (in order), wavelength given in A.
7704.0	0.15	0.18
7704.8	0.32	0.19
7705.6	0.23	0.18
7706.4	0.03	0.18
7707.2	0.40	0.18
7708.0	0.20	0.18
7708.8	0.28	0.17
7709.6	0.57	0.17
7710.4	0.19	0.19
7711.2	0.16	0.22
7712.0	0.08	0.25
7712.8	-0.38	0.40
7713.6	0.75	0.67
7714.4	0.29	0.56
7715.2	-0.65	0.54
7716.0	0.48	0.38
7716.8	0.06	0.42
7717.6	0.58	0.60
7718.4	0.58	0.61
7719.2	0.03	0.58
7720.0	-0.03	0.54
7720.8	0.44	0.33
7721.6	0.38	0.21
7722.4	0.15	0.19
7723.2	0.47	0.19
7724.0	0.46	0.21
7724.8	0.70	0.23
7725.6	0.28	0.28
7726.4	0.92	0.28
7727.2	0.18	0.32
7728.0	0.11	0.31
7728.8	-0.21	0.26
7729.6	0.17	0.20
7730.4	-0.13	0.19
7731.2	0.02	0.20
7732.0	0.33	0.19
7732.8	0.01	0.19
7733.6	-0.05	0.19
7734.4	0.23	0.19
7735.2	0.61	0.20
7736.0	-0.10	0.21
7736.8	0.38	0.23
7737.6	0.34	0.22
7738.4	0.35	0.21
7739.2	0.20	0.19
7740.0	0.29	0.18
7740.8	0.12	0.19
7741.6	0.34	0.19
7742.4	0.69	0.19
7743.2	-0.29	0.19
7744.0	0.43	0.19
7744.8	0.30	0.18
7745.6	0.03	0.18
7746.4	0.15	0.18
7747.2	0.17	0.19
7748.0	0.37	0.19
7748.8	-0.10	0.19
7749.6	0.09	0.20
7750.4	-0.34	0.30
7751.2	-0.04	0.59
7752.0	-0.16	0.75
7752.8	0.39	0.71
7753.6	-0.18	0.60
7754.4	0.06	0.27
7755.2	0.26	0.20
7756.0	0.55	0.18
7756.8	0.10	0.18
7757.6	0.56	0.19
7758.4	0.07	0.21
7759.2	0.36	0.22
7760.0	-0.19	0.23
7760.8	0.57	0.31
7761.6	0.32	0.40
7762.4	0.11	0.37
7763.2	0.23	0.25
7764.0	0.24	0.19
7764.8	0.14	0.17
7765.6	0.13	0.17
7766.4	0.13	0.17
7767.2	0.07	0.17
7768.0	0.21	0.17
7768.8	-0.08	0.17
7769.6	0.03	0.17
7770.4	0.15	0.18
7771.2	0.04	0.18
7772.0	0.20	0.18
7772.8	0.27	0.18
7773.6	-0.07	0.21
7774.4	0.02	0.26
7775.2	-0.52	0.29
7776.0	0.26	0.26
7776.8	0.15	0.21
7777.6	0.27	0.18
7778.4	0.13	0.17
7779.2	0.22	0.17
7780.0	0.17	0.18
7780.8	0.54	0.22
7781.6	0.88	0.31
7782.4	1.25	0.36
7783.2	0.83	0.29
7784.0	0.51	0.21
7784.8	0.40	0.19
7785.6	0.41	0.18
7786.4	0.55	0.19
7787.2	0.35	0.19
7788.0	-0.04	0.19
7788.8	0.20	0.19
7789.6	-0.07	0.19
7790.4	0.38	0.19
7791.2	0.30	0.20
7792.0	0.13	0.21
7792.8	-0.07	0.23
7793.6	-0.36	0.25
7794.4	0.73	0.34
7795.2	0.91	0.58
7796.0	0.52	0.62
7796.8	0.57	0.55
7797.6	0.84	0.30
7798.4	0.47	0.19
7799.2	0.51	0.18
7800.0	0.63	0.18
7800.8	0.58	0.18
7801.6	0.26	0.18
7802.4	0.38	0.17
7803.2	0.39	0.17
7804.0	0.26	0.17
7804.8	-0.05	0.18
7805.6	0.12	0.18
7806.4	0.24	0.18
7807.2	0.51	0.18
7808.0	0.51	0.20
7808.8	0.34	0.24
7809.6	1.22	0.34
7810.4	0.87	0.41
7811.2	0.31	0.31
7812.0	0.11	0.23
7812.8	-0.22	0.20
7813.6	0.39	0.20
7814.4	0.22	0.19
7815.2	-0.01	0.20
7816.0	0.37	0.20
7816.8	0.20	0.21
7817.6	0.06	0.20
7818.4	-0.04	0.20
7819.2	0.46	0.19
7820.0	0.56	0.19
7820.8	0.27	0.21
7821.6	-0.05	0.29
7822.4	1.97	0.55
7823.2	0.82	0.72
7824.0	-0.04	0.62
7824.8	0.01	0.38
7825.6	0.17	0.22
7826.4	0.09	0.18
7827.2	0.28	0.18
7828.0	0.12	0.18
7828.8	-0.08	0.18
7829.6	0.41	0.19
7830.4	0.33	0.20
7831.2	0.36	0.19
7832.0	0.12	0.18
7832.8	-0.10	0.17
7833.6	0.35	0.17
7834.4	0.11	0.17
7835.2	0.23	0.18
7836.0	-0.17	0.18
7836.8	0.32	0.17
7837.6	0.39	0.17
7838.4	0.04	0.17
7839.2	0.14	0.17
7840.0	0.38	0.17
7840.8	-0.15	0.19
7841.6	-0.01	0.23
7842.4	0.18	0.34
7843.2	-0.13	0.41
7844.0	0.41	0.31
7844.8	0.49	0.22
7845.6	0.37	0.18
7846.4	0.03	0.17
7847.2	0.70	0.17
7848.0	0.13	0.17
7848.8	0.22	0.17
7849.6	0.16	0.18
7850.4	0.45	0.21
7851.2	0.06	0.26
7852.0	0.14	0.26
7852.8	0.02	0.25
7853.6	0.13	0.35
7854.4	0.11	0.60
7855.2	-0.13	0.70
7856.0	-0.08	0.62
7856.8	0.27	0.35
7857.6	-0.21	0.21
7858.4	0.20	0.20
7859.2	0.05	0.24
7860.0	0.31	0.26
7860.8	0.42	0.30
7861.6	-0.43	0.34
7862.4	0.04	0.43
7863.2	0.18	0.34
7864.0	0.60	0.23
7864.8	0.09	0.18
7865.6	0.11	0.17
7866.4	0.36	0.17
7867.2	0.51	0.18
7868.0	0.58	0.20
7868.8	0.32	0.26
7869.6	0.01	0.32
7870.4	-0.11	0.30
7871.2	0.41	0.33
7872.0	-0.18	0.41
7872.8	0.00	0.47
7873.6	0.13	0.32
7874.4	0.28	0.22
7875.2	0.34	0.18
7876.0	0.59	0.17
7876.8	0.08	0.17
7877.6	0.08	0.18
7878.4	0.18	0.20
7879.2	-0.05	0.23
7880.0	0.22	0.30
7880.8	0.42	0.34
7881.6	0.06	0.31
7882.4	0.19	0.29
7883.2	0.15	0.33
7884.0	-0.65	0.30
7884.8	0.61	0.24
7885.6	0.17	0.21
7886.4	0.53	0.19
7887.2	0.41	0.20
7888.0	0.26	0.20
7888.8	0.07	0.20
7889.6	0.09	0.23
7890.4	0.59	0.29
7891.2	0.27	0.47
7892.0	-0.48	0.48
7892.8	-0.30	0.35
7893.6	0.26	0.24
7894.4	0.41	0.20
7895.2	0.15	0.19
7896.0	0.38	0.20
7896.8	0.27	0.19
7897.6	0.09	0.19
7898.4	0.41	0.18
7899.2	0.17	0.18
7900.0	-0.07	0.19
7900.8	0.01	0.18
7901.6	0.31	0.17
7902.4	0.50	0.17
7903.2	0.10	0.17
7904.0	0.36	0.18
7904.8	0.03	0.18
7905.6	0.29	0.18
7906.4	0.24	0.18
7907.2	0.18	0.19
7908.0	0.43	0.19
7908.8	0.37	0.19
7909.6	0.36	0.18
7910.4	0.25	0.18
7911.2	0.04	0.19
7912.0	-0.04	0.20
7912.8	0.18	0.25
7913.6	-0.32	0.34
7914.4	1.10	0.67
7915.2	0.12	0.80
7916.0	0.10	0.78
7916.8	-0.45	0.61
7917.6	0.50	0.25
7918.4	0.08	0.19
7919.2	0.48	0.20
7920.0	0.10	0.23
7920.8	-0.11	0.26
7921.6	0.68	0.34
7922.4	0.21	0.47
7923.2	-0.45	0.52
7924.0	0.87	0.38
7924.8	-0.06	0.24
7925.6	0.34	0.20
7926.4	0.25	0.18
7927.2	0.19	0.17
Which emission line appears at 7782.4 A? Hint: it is [S II] 6716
